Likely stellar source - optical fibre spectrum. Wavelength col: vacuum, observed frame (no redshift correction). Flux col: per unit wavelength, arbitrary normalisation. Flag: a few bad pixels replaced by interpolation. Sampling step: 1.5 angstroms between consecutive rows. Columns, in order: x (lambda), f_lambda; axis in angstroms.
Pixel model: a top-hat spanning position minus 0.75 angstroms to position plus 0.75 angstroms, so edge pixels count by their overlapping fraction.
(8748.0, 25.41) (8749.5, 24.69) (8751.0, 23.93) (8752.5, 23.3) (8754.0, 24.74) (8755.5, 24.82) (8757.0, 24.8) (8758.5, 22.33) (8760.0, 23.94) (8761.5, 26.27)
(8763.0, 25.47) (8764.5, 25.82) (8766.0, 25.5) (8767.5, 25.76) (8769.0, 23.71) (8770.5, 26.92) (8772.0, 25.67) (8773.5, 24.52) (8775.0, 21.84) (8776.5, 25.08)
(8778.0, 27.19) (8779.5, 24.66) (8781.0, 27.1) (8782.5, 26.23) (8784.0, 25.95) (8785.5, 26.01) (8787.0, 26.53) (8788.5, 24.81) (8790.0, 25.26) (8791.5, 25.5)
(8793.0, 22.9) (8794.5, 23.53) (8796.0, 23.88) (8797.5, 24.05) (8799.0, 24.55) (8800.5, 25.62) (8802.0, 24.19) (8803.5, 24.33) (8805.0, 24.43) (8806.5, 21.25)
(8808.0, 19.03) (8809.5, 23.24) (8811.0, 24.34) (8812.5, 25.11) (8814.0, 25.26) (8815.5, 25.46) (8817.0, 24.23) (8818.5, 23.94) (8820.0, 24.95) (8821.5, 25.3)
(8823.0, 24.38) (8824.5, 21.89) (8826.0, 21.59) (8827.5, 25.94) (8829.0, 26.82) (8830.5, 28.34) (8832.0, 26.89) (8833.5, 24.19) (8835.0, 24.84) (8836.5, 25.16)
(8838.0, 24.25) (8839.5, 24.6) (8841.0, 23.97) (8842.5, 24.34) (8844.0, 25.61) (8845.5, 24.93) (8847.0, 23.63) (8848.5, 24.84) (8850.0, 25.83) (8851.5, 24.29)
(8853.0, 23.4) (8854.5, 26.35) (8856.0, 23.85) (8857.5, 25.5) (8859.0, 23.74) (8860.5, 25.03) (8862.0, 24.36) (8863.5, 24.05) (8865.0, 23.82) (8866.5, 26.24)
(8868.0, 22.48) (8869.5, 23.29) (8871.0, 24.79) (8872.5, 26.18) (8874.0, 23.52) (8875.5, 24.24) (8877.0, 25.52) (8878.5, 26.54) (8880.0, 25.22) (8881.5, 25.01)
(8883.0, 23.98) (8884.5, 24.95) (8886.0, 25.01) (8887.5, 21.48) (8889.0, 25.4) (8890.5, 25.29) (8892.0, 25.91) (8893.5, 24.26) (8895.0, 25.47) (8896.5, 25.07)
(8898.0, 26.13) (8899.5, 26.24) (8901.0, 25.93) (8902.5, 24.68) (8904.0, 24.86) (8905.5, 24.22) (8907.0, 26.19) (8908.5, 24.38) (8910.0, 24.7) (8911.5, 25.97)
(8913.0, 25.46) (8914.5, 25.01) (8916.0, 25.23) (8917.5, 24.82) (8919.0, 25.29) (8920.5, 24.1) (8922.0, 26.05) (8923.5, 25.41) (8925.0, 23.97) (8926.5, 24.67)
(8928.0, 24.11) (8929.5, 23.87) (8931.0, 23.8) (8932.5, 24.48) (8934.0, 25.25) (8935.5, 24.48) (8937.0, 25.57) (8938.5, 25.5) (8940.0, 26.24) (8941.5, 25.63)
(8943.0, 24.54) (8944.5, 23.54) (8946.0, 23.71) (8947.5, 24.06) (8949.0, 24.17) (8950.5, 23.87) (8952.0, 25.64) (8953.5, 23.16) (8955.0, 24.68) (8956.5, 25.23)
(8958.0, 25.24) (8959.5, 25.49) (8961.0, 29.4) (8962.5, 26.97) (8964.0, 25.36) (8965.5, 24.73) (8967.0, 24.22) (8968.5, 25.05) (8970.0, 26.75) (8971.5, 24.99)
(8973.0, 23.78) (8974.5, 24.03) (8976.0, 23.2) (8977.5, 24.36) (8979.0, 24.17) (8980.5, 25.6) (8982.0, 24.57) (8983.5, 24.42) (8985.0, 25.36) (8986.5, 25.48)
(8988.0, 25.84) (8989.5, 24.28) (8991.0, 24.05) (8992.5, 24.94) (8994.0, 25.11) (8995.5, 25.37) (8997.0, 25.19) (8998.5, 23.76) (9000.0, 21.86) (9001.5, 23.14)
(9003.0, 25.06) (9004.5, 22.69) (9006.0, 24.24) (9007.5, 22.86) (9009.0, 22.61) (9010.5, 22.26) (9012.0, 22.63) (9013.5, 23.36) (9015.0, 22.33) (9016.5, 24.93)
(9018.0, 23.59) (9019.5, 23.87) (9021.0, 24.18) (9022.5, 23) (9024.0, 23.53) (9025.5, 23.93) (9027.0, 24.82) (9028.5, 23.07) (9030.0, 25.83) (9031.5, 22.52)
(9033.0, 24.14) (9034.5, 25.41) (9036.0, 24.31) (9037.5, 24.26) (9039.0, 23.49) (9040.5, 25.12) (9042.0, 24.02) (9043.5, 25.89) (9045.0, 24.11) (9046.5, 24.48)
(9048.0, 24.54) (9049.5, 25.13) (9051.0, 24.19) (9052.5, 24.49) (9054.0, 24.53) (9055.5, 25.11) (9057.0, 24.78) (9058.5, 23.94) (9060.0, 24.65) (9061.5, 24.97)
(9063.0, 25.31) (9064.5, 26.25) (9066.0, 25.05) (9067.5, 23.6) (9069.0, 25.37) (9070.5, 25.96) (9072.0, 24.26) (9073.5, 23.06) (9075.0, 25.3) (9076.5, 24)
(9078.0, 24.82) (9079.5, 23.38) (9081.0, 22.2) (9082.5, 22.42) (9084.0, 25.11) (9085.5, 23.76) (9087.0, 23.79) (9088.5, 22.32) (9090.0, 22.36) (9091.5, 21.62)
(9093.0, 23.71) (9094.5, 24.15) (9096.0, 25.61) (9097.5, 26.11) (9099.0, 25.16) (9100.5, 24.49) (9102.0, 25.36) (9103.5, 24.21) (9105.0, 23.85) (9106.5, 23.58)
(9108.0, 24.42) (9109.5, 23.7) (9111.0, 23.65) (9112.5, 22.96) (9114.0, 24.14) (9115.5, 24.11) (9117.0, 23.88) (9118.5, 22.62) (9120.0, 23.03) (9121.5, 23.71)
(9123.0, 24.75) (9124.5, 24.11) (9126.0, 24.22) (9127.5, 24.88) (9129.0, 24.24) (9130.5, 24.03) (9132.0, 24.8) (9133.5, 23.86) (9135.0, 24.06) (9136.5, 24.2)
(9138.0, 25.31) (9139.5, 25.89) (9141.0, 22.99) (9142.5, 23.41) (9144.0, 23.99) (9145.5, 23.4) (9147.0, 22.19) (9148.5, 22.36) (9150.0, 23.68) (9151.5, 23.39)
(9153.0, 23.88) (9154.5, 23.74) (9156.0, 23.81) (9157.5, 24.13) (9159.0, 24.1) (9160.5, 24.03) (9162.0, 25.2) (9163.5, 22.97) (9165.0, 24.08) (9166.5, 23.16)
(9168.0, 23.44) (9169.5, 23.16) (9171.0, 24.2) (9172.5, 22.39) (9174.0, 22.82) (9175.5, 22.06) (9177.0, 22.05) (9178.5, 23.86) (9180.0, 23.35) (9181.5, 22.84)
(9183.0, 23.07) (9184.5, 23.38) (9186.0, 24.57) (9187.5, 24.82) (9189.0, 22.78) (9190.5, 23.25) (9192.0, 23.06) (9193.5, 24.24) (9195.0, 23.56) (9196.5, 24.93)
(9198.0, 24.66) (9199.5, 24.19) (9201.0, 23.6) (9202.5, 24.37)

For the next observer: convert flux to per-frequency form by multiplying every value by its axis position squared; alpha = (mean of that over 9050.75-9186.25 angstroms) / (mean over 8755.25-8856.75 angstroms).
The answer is 1.04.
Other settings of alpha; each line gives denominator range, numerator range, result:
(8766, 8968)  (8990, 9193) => 1.01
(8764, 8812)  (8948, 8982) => 1.05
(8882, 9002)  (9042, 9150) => 1.01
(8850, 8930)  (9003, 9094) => 1.00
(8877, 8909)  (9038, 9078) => 1.02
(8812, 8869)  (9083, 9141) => 1.04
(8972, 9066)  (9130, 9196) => 1.01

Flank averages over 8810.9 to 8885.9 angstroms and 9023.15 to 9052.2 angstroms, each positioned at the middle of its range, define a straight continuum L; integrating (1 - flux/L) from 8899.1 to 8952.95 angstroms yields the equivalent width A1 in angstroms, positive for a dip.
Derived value -0.61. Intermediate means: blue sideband 24.7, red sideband 24.4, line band 24.9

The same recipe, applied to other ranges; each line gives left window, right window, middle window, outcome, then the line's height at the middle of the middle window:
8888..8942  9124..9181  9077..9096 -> 0.55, 24.1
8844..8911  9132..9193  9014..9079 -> -0.89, 24.1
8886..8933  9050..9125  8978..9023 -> 0.92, 24.5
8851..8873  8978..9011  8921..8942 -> -0.49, 24.3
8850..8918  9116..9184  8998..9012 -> 0.69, 24.3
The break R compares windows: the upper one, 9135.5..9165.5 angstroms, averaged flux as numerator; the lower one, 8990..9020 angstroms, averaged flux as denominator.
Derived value 1.0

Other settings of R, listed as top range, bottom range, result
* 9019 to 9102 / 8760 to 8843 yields 0.98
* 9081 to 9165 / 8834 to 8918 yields 0.96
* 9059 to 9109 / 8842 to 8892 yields 0.98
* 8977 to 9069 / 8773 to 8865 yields 0.99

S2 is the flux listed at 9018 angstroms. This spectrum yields 23.59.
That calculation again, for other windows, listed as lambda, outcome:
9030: 25.83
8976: 23.2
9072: 24.26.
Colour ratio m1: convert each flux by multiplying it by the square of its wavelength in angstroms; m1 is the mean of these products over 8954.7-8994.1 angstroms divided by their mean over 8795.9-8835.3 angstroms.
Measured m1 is 1.07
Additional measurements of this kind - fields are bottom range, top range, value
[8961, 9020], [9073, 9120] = 1.00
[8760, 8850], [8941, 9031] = 1.03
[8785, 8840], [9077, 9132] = 1.04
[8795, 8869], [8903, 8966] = 1.05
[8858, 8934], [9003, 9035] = 0.98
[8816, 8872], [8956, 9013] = 1.03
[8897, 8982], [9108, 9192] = 0.99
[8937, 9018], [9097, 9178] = 1.01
